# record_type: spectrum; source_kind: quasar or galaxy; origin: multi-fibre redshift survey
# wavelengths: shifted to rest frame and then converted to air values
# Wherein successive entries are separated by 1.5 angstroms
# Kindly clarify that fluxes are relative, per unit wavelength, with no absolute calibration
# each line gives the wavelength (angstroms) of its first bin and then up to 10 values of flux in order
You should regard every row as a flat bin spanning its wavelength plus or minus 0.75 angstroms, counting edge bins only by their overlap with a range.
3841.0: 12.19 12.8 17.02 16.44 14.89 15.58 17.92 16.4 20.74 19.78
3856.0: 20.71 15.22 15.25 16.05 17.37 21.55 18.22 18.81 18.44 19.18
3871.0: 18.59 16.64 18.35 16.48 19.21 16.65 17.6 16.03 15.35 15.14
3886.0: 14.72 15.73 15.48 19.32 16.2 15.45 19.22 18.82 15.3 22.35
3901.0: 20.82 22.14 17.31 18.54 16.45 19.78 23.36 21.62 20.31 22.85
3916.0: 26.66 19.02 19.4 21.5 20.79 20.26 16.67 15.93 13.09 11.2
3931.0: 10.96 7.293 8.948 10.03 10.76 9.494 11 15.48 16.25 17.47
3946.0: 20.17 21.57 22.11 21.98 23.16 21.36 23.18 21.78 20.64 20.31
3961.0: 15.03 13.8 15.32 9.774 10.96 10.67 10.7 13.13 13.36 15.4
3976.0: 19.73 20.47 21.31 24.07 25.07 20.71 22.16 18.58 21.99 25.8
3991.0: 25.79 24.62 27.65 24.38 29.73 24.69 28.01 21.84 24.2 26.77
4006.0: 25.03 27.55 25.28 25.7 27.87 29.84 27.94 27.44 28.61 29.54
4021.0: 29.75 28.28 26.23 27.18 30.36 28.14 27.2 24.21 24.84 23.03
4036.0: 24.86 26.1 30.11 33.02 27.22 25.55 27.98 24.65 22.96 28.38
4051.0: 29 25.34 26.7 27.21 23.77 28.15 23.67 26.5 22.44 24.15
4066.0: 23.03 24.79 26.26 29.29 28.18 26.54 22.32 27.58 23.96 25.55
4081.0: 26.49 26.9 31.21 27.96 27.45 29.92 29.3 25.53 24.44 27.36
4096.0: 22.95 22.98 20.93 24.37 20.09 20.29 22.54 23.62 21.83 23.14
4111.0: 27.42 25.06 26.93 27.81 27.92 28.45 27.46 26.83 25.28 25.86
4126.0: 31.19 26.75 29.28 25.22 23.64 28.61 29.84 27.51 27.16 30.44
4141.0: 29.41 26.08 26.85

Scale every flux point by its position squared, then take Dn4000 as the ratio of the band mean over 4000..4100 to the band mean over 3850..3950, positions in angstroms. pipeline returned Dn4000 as 1.6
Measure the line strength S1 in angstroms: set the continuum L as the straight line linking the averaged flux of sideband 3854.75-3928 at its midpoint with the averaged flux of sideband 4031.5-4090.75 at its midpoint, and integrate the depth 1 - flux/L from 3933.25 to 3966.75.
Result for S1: 7.1 angstroms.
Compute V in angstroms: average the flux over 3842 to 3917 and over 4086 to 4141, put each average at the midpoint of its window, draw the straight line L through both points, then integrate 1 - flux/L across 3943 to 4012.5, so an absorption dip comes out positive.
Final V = 1.6 angstroms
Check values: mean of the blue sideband 18.1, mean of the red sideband 26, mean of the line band 21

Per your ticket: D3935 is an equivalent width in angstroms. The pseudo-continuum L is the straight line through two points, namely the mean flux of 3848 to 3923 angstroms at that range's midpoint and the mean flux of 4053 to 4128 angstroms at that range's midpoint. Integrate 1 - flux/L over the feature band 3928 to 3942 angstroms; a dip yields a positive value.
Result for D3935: 6.66 angstroms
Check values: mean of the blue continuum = 18.5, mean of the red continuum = 25.7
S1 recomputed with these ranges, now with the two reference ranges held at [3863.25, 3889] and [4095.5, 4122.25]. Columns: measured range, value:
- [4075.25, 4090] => -2.29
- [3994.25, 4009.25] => -3.28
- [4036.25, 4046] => -2.46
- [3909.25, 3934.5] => 1.27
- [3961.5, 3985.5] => 4.45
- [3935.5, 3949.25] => 2.77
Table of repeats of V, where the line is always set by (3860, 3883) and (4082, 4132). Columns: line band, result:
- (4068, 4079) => -0.7 angstroms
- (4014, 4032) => -3.9 angstroms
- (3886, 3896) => 0.9 angstroms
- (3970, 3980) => 2.1 angstroms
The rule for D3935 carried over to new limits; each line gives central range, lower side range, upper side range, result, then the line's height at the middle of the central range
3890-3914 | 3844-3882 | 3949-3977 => -2.6 angstroms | 17.4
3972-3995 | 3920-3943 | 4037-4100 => -4.1 angstroms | 18.4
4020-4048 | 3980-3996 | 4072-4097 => -2.2 angstroms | 25.1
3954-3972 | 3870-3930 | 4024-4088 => 5.0 angstroms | 21.6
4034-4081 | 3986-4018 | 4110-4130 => 0.8 angstroms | 26.6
